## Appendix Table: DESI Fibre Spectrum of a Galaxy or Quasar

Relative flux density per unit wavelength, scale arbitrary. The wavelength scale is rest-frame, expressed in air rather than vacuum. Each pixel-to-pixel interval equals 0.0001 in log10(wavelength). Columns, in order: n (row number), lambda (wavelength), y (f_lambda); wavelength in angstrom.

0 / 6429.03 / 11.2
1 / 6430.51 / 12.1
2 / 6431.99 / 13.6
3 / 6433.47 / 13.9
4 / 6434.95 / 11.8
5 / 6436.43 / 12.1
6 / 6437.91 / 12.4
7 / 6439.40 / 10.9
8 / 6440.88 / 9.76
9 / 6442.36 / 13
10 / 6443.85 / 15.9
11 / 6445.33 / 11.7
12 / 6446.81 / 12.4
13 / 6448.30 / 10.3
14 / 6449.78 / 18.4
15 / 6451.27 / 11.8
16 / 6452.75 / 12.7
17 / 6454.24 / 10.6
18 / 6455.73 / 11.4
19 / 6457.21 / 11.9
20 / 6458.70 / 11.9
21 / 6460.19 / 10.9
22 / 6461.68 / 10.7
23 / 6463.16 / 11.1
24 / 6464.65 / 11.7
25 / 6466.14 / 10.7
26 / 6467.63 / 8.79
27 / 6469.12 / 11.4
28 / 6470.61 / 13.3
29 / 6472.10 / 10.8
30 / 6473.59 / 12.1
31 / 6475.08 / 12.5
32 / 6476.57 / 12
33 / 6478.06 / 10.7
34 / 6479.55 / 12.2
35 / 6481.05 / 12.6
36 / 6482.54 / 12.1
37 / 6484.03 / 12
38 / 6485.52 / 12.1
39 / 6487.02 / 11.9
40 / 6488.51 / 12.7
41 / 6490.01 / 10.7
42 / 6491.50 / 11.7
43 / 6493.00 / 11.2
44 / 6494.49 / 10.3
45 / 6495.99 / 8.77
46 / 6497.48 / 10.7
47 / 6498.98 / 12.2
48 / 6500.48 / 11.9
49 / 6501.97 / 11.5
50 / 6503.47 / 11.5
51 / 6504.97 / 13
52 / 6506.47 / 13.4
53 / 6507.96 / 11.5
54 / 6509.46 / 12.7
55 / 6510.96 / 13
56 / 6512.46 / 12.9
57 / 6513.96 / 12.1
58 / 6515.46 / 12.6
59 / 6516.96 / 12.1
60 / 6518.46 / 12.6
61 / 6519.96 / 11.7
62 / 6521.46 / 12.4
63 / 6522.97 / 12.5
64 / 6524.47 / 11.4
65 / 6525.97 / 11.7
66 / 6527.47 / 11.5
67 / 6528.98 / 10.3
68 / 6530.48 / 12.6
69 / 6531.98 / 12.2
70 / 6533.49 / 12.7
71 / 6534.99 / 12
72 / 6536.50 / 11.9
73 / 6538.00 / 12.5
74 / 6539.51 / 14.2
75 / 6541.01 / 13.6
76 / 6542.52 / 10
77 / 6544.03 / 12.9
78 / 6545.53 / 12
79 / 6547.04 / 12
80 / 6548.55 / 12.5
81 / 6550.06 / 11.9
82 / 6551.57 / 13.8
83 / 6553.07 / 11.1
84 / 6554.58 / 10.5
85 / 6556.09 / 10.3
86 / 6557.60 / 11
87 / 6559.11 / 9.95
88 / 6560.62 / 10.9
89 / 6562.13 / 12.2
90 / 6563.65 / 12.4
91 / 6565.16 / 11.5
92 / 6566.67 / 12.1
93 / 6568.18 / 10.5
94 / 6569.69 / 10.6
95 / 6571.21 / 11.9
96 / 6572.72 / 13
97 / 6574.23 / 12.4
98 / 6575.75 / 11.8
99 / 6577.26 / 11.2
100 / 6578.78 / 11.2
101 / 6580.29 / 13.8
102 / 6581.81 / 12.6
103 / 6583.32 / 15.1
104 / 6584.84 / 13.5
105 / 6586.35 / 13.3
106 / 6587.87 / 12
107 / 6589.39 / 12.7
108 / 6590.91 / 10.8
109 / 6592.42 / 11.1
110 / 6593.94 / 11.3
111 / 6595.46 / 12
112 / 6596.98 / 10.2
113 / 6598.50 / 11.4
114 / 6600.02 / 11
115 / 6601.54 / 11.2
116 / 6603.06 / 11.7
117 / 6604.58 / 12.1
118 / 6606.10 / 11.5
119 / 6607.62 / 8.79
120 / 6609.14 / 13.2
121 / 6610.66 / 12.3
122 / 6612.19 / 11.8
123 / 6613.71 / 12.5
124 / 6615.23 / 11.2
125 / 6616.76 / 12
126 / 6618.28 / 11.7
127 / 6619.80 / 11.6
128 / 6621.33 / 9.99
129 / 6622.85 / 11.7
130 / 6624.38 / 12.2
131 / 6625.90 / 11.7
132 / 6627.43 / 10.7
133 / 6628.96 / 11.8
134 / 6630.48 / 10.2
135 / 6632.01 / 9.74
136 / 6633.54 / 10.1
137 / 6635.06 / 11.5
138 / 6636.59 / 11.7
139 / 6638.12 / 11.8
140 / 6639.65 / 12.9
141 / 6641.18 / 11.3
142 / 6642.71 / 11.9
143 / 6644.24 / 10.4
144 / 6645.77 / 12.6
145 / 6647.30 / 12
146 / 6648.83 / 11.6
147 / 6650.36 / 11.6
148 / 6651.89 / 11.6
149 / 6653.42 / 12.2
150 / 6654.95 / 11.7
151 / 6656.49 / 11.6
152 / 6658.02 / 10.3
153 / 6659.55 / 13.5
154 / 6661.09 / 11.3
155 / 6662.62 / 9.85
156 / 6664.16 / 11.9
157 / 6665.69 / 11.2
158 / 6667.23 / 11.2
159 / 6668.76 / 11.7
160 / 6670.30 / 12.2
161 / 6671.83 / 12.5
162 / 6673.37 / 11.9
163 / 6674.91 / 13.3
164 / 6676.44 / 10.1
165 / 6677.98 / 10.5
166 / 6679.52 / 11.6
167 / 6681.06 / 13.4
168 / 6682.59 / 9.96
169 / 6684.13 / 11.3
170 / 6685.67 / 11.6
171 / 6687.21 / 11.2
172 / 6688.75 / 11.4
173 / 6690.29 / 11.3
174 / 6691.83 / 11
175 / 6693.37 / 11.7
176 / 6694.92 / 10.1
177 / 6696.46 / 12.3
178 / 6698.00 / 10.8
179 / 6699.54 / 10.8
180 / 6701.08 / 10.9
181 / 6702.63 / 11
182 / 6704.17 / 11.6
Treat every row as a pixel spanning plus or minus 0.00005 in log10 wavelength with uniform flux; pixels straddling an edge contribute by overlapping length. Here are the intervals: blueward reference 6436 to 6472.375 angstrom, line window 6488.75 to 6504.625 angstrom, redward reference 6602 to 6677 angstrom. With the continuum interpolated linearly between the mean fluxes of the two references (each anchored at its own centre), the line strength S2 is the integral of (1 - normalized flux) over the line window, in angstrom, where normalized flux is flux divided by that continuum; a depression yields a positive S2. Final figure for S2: 0.87 angstrom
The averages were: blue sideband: 11.9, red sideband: 11.6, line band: 11.1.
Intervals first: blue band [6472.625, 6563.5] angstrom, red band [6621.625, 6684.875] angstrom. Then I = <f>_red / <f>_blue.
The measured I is 0.97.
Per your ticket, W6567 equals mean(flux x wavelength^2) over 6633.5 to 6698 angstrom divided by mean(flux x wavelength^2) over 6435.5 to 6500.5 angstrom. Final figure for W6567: 1.04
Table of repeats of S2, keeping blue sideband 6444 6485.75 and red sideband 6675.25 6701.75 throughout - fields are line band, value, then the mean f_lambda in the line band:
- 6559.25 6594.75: -1.6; 12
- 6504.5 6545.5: -2.1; 12.3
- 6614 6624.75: -0.1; 11.5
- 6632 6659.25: -0.5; 11.6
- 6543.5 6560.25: 0.0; 11.6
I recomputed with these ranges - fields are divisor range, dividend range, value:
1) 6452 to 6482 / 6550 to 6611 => 1.02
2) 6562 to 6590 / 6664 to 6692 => 0.94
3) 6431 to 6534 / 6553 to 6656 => 0.97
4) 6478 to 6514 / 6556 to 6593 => 1.01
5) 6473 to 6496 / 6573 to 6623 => 1.01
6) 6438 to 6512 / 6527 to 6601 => 1.01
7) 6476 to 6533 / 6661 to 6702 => 0.96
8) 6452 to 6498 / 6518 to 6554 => 1.06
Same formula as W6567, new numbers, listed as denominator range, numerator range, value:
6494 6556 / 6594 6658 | 0.98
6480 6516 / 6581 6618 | 1.03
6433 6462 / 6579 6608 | 1.02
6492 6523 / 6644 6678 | 1.02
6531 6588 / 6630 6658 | 0.97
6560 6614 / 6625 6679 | 0.99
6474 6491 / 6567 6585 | 1.06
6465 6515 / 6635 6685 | 1.04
